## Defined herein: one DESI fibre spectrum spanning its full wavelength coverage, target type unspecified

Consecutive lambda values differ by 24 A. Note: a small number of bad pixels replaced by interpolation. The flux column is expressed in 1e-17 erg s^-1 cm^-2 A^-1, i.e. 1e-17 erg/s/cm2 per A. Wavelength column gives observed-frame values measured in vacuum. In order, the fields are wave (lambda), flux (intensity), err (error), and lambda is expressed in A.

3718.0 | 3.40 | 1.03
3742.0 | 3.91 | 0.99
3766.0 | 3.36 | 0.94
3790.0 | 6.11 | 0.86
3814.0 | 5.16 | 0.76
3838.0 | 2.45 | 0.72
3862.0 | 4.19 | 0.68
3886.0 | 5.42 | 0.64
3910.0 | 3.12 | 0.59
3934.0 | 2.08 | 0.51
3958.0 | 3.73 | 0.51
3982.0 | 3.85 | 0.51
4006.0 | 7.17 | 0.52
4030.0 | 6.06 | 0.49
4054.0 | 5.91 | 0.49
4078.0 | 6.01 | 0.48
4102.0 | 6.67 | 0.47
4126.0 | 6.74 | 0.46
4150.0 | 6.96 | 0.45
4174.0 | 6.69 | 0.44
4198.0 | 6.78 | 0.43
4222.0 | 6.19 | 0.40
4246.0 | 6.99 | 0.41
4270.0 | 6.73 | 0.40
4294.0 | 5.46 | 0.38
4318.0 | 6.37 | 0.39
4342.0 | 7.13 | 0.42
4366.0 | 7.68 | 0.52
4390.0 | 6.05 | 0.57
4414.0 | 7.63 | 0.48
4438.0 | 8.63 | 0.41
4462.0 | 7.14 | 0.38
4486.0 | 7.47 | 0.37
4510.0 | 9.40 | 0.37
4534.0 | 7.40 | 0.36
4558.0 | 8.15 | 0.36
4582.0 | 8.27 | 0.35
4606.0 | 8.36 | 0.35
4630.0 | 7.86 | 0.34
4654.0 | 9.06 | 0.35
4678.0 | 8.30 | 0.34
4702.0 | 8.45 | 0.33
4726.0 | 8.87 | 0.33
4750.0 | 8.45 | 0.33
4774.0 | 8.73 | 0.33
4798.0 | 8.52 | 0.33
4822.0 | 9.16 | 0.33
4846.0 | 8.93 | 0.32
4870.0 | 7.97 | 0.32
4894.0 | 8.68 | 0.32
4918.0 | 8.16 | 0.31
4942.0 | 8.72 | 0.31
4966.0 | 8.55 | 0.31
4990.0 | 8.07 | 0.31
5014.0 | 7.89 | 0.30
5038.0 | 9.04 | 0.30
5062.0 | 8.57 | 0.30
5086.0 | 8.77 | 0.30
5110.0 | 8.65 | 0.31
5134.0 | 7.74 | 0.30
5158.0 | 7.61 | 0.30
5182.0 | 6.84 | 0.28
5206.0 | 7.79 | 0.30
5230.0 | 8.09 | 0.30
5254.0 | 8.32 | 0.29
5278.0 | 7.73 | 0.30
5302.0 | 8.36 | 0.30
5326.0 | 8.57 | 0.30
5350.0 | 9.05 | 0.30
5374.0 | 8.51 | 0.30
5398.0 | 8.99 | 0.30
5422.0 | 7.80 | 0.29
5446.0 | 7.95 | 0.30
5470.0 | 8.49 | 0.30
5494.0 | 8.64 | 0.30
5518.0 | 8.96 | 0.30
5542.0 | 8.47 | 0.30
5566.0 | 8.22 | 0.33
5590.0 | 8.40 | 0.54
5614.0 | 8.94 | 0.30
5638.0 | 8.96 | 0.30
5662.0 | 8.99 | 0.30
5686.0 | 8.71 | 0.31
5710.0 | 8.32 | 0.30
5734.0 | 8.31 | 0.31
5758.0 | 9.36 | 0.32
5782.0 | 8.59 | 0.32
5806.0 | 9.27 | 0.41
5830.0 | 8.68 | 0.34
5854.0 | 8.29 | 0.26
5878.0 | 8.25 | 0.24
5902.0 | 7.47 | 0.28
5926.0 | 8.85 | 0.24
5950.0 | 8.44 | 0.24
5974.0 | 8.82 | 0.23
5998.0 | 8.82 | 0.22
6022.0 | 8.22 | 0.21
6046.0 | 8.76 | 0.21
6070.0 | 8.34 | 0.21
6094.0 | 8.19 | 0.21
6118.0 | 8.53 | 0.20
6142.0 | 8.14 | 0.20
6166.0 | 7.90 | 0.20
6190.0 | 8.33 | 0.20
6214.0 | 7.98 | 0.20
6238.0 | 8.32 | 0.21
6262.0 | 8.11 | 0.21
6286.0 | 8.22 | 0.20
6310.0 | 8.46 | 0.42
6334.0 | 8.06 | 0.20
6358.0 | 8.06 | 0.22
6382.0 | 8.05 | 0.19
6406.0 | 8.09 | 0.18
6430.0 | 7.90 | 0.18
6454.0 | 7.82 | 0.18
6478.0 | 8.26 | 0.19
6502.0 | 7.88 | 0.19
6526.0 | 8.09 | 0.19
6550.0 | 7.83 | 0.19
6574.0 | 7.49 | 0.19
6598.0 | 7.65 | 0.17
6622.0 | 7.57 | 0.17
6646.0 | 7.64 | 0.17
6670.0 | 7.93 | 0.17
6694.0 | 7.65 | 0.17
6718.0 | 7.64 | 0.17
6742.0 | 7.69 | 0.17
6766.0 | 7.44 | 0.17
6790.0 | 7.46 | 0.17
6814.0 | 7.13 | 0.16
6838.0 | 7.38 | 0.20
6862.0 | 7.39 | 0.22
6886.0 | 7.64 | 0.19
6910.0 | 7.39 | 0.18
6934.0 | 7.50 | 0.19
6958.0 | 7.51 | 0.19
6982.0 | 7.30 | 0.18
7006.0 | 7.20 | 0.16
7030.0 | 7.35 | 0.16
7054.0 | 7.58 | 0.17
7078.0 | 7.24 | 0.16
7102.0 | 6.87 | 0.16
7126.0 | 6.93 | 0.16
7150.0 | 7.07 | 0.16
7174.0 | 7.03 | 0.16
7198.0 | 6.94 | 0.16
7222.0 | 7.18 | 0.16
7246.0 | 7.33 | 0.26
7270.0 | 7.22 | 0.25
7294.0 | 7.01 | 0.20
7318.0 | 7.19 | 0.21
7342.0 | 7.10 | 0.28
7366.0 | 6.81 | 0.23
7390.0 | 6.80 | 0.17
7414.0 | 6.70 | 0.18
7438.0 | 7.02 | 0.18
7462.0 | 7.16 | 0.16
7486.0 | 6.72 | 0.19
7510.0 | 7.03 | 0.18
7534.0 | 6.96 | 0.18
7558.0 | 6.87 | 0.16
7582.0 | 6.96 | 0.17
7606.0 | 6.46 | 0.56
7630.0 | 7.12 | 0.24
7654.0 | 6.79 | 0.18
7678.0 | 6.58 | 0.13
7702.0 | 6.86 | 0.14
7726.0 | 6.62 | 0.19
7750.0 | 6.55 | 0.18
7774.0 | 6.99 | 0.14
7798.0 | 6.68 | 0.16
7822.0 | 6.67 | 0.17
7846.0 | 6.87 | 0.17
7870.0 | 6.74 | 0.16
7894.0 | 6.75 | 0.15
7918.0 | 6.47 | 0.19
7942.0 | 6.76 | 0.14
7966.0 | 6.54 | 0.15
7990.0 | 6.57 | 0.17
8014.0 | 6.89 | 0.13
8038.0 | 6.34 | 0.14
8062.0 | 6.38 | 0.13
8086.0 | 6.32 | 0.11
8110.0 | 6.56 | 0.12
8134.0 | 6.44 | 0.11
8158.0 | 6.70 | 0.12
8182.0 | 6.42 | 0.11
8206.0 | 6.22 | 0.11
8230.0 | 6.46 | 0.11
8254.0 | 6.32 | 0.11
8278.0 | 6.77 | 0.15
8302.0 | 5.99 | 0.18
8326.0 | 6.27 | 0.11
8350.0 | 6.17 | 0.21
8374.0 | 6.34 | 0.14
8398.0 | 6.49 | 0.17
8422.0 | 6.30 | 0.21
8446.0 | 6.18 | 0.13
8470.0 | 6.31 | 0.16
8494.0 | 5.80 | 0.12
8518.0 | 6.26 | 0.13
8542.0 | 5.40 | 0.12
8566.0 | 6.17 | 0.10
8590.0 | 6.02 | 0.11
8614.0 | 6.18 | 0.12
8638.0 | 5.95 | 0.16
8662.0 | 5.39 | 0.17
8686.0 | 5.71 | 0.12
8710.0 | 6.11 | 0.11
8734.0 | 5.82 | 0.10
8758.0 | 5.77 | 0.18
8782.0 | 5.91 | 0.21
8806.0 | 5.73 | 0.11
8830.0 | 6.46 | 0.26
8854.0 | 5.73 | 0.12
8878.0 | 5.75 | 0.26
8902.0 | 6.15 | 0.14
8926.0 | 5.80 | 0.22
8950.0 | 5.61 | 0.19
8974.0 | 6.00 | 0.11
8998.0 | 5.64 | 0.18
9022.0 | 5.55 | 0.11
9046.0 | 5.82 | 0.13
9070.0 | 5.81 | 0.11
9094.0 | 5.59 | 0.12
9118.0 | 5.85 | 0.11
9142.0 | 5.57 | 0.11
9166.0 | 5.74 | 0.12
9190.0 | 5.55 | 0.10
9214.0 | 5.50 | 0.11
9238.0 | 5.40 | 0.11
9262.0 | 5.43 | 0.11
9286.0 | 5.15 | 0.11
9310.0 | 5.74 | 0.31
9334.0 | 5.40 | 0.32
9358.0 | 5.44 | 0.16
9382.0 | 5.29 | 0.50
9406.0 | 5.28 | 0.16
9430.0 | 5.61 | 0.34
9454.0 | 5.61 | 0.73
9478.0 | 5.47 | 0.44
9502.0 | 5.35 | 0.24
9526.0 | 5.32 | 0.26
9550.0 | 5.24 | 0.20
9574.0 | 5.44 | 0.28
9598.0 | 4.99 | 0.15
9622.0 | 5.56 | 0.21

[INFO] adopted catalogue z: 0.000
